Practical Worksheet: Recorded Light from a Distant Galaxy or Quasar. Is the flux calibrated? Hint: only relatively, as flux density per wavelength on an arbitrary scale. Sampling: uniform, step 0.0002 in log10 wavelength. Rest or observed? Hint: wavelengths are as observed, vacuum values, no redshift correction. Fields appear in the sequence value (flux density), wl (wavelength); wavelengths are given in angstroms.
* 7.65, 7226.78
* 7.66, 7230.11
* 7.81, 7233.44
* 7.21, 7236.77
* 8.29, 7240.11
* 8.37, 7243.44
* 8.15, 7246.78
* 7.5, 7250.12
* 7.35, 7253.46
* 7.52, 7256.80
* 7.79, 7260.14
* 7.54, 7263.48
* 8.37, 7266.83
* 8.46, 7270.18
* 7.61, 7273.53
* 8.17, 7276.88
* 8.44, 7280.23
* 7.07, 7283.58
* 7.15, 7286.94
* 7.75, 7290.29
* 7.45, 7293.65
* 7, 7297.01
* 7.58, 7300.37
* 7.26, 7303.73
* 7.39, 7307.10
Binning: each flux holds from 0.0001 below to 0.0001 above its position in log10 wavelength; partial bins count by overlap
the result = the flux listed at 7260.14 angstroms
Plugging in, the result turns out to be 7.79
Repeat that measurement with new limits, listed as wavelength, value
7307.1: 7.39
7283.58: 7.07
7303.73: 7.26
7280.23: 8.44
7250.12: 7.5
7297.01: 7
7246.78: 8.15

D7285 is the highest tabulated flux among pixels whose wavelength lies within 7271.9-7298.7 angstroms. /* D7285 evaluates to 8.44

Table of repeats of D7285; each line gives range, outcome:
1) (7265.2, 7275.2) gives 8.46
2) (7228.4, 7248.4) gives 8.37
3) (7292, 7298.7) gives 7.45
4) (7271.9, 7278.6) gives 8.17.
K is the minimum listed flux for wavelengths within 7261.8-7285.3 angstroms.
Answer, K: 7.07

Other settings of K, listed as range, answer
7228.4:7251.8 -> 7.21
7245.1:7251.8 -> 7.5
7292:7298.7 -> 7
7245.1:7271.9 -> 7.35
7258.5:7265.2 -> 7.54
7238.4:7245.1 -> 8.29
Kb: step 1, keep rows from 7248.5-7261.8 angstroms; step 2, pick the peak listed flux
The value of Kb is 7.79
